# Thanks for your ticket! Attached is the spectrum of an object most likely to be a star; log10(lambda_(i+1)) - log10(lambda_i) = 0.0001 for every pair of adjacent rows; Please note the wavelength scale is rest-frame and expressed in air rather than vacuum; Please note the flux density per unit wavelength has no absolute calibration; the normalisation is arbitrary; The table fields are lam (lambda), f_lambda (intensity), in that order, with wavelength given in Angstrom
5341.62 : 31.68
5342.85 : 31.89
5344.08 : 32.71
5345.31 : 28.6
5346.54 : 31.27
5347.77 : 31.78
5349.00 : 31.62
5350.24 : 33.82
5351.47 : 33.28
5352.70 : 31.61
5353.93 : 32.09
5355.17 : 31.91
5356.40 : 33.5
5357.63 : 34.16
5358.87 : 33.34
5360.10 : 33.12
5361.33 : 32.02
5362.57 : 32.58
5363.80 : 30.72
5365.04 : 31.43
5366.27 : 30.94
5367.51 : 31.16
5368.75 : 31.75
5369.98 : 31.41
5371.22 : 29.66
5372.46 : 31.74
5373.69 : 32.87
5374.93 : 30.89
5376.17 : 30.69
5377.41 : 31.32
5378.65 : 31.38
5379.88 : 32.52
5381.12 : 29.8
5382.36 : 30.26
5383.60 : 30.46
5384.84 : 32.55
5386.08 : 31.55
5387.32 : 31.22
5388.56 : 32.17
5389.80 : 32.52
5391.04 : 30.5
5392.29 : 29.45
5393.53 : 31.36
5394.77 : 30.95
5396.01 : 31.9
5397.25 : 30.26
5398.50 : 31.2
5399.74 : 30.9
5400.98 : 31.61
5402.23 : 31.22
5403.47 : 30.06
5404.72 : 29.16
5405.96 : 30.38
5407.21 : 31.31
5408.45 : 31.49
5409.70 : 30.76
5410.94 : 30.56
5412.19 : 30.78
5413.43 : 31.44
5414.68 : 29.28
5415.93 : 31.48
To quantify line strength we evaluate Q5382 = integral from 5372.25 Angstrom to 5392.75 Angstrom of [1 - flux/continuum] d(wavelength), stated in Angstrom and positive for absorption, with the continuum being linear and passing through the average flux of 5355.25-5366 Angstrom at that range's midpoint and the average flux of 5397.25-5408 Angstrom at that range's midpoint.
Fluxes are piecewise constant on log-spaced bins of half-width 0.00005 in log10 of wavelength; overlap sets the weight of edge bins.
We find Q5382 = 0.19 Angstrom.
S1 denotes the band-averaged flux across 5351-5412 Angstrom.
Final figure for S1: 31.4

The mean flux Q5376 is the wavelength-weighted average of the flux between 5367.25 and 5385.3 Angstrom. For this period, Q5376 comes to 31.2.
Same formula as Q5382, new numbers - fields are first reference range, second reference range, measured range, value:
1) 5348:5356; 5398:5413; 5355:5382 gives 0.1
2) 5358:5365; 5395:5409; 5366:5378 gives 0.3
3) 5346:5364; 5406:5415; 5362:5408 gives 0.7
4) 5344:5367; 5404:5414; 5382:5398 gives 0.0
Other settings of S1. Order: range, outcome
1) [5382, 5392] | 31.3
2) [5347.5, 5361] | 32.8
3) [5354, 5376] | 31.9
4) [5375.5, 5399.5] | 31.2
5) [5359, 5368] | 31.8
